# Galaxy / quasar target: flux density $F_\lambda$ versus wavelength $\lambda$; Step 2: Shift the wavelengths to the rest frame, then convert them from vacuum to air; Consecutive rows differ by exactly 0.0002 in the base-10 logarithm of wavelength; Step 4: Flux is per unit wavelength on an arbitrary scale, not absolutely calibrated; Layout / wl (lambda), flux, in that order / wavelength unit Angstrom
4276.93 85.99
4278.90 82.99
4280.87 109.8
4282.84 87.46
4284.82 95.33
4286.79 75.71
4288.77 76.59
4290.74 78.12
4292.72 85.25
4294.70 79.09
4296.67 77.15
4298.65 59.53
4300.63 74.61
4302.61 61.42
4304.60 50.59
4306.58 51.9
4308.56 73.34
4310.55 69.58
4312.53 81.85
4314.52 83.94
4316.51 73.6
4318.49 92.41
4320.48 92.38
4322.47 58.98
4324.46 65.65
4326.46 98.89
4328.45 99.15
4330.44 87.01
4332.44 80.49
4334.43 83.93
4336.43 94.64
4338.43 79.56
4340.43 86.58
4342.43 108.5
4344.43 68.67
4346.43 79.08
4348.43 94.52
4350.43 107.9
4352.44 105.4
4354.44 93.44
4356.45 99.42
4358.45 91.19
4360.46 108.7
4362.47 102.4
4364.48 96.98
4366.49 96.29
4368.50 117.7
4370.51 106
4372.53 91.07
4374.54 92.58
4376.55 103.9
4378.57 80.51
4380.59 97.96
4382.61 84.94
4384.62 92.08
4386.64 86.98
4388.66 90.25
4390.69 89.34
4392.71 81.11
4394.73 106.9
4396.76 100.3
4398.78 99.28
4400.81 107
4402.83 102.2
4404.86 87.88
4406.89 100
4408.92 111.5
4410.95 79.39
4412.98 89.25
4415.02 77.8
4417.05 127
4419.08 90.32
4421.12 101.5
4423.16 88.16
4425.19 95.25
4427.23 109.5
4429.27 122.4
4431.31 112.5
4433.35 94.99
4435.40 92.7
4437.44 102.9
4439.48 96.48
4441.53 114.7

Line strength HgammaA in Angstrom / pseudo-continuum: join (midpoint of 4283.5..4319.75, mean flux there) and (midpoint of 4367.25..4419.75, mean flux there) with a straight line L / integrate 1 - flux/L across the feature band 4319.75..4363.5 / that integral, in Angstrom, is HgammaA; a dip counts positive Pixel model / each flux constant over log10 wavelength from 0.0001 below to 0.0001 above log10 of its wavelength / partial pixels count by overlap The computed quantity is -3.2 Angstrom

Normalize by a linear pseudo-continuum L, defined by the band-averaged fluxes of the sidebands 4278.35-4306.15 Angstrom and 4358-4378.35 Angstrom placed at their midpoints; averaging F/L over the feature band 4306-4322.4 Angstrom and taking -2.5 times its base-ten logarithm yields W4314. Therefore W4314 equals 0.10 mag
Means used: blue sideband 77.5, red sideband 100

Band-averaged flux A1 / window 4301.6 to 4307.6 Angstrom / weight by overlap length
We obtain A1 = 54.8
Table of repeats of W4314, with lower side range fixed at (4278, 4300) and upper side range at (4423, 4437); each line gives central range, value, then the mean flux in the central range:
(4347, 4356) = -0.09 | 99.2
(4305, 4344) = 0.08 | 81.6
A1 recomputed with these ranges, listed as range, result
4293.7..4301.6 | 72.6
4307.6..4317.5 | 76.5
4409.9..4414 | 84.5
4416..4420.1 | 109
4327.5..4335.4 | 87.6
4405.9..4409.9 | 106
